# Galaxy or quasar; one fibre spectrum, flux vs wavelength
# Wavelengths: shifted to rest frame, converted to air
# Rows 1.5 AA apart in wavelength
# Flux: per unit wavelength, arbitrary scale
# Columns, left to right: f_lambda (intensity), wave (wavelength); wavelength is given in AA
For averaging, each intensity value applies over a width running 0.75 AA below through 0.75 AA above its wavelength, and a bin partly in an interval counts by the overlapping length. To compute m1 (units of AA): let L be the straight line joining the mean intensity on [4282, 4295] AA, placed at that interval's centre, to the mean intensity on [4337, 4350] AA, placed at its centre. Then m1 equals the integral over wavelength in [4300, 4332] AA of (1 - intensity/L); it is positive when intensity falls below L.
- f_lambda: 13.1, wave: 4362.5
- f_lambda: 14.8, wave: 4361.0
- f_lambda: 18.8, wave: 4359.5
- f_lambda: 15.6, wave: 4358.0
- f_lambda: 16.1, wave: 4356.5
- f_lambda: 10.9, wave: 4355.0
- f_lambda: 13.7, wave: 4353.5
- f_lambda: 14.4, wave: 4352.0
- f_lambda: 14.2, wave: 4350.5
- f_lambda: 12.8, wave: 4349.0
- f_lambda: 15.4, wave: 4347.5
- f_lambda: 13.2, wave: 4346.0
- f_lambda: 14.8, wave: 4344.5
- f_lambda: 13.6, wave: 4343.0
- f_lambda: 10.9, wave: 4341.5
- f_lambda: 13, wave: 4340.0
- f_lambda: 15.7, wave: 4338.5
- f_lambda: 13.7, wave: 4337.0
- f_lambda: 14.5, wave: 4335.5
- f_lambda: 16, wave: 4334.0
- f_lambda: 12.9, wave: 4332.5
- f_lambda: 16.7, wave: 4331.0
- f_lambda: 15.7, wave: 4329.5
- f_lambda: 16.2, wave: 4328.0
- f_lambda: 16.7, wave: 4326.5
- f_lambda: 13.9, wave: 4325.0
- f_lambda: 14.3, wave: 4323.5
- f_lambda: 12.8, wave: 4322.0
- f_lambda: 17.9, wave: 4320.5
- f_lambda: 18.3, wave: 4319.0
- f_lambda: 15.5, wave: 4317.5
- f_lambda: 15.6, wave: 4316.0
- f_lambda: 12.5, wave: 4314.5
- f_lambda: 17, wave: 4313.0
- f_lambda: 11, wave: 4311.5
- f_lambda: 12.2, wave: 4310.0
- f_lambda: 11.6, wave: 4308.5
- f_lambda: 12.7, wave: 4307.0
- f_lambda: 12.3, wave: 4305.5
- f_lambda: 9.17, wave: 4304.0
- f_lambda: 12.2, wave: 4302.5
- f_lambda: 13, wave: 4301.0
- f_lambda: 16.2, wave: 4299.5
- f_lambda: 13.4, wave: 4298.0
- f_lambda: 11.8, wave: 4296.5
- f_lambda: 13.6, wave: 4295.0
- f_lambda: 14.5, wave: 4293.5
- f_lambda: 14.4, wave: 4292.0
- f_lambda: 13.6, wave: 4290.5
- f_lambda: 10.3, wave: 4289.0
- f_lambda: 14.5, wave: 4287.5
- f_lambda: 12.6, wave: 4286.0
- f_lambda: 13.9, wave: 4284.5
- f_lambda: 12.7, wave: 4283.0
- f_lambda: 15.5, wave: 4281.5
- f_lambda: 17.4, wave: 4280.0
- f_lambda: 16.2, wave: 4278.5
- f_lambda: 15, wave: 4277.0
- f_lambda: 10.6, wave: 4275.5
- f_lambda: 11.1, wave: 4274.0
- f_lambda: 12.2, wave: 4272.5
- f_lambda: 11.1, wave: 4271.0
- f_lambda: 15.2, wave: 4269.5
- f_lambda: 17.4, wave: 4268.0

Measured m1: -1.5 AA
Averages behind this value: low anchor 13.4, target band 14.2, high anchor 13.7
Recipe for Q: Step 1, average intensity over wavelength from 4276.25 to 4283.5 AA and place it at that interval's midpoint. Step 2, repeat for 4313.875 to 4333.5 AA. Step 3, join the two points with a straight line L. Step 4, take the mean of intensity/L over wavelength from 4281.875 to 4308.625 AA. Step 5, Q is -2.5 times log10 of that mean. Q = 0.19 mag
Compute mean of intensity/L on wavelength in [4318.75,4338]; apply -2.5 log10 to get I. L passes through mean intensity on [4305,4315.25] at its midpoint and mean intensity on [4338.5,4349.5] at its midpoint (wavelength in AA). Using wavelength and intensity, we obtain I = -0.16 mag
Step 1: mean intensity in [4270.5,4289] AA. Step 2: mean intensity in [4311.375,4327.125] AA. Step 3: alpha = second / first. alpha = 1.1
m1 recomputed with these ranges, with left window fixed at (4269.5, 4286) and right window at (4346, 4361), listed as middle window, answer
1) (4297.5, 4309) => 1.1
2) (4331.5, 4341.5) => 0.2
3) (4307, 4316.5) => 0.6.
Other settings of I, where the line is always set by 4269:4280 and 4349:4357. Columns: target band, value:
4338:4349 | -0.004 mag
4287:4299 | 0.008 mag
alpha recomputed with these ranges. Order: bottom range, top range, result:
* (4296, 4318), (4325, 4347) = 1.11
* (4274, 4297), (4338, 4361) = 1.04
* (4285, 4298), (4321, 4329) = 1.13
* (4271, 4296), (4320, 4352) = 1.07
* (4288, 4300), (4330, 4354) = 1.05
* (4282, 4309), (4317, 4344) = 1.15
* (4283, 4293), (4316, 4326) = 1.17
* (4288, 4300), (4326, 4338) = 1.14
